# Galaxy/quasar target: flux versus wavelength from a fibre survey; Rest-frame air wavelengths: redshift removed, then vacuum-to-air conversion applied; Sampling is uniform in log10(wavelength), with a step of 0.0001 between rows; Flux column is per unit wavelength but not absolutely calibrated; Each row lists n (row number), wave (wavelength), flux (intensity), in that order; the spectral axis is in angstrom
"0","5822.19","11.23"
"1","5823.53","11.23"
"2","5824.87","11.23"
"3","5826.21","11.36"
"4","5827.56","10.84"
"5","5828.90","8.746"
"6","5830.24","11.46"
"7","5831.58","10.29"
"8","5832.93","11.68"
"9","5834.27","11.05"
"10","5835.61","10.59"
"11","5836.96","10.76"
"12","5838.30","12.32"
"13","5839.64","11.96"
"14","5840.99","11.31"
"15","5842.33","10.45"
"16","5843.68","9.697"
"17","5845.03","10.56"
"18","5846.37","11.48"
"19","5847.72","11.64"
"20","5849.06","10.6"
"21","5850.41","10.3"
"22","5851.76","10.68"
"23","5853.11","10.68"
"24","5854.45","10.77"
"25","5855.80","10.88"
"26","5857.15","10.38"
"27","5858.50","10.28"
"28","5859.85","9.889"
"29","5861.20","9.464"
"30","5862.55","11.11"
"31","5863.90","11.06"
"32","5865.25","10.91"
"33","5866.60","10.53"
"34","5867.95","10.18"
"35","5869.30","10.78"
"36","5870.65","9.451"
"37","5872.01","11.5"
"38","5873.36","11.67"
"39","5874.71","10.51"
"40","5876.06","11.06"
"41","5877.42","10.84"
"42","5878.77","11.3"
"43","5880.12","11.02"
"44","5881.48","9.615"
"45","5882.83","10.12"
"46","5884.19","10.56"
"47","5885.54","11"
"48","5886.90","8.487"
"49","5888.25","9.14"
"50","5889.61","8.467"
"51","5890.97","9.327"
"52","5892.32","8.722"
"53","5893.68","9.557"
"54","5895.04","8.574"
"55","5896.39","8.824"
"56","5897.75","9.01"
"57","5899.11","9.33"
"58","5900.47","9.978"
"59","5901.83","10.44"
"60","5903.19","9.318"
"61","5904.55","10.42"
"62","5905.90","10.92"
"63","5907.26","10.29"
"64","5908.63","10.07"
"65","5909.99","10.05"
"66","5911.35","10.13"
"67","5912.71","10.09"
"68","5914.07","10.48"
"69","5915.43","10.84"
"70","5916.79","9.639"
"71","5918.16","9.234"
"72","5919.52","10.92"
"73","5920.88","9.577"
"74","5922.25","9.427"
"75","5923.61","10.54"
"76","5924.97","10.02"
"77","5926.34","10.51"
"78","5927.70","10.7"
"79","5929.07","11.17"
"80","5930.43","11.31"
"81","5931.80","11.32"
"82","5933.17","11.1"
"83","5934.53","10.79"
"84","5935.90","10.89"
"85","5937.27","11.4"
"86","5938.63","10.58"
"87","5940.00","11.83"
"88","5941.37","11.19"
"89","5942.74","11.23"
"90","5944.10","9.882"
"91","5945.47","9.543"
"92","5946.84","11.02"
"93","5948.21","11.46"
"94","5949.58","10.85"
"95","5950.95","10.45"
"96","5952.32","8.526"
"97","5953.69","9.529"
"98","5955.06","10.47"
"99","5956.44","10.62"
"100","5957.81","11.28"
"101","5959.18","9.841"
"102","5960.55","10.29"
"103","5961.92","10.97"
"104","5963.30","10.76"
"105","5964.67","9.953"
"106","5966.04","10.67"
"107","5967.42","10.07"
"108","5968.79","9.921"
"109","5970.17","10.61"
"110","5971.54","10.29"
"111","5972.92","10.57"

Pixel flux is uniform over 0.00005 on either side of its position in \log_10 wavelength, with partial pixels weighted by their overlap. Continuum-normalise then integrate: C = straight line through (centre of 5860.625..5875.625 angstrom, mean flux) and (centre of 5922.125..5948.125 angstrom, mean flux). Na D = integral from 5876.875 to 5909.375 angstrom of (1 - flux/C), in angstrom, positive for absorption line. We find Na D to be 2.8 angstrom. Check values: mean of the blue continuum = 10.7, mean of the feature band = 9.8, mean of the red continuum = 10.8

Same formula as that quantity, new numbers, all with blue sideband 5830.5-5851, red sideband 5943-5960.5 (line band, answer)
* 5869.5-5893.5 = 1.3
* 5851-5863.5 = 0.5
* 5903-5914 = 0.4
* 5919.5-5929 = 0.2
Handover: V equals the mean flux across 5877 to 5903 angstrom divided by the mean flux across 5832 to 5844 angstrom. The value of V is 0.9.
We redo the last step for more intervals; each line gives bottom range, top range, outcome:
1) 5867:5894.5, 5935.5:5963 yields 1.04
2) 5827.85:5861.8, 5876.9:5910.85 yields 0.92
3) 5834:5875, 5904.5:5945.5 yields 0.98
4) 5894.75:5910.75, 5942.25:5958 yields 1.06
